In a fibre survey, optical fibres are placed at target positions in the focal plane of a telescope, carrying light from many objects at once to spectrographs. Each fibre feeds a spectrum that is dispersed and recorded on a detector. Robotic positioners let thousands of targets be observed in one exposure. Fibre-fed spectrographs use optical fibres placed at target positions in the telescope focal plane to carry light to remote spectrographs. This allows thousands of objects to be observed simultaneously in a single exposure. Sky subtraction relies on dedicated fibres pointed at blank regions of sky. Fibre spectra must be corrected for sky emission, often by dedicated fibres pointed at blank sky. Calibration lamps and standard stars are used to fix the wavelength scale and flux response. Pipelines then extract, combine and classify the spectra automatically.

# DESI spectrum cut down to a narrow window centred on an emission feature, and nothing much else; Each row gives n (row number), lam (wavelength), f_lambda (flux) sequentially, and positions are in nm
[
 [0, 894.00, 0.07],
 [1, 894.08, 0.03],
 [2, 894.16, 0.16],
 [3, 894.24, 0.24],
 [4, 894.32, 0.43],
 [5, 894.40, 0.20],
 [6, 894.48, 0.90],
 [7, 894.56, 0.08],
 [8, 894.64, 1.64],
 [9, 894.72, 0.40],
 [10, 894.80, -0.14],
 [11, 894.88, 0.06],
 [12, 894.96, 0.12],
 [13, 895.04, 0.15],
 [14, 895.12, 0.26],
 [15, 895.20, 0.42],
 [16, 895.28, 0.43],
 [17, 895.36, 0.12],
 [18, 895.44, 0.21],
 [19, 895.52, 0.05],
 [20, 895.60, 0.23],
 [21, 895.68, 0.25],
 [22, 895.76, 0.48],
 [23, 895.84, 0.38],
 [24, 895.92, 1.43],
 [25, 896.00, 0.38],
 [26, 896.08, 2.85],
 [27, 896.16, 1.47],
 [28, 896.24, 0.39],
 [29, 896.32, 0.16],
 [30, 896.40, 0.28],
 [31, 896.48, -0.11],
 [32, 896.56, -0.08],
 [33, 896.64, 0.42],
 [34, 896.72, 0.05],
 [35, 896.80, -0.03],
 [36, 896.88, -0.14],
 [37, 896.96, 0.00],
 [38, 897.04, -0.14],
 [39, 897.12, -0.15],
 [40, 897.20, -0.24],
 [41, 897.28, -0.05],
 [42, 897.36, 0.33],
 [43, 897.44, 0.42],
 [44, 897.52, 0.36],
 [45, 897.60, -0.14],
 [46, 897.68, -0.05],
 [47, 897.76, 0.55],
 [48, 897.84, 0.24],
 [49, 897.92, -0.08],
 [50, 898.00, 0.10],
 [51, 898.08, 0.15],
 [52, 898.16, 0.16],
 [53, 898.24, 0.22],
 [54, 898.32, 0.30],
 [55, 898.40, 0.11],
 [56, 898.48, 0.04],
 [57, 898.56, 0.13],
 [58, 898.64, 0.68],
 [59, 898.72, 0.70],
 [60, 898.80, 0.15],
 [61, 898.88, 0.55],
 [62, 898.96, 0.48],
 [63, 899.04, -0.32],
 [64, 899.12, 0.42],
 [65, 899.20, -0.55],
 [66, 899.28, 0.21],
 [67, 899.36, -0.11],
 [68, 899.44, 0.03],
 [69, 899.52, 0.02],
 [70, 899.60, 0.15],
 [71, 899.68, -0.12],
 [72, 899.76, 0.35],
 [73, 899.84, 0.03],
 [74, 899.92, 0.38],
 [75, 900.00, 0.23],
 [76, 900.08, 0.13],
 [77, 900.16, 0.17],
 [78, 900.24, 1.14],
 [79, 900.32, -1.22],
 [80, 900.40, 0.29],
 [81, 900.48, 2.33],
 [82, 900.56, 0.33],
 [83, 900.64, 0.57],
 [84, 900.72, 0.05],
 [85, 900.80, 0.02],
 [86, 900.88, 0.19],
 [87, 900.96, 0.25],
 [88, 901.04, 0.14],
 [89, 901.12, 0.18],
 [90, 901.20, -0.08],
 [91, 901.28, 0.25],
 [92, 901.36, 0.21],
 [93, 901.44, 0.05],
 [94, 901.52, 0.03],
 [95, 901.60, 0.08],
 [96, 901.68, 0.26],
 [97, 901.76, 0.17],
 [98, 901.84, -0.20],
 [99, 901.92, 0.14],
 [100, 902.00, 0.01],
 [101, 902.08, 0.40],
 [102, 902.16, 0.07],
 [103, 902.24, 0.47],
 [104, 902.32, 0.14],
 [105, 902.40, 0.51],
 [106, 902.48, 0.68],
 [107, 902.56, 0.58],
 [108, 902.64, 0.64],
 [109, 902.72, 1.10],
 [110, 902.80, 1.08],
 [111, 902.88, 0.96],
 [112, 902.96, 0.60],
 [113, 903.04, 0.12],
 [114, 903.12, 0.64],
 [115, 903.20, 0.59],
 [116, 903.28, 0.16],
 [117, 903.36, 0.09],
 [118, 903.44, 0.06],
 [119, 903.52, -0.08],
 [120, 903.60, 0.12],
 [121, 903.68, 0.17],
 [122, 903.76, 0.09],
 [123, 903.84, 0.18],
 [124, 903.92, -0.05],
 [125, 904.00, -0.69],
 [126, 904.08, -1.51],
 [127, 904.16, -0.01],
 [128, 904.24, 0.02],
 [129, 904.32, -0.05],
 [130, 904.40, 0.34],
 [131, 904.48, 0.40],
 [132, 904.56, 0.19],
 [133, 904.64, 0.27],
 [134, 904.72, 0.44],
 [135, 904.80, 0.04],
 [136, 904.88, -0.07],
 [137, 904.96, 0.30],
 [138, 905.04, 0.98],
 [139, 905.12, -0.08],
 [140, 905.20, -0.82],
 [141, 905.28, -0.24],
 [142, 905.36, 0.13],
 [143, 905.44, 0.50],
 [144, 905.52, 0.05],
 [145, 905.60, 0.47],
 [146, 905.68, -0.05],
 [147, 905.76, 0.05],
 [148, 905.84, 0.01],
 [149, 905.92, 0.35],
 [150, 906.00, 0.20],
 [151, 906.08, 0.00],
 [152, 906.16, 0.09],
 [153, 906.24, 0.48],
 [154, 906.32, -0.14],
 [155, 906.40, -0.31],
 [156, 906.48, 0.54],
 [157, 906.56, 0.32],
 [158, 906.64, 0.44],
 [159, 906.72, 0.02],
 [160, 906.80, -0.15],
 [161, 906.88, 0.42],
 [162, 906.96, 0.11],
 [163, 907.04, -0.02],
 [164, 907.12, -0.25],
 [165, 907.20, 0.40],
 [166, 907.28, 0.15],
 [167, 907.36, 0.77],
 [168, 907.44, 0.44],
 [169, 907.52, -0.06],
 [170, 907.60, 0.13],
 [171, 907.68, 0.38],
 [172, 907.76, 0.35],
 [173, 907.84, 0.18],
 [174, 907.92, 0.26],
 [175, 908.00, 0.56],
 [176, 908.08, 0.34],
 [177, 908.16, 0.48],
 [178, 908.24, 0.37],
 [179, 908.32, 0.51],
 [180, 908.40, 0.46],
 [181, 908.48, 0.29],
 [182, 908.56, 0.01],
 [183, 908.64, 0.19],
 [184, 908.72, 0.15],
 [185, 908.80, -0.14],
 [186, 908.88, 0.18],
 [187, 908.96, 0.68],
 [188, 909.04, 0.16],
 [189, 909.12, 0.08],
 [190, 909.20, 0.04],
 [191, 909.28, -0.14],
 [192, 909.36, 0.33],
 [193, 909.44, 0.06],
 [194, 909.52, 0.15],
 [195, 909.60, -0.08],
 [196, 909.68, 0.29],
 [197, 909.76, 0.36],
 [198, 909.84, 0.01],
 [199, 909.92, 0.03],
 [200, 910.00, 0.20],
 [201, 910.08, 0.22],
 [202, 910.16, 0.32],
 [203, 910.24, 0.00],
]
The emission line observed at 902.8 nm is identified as H-gamma 4340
